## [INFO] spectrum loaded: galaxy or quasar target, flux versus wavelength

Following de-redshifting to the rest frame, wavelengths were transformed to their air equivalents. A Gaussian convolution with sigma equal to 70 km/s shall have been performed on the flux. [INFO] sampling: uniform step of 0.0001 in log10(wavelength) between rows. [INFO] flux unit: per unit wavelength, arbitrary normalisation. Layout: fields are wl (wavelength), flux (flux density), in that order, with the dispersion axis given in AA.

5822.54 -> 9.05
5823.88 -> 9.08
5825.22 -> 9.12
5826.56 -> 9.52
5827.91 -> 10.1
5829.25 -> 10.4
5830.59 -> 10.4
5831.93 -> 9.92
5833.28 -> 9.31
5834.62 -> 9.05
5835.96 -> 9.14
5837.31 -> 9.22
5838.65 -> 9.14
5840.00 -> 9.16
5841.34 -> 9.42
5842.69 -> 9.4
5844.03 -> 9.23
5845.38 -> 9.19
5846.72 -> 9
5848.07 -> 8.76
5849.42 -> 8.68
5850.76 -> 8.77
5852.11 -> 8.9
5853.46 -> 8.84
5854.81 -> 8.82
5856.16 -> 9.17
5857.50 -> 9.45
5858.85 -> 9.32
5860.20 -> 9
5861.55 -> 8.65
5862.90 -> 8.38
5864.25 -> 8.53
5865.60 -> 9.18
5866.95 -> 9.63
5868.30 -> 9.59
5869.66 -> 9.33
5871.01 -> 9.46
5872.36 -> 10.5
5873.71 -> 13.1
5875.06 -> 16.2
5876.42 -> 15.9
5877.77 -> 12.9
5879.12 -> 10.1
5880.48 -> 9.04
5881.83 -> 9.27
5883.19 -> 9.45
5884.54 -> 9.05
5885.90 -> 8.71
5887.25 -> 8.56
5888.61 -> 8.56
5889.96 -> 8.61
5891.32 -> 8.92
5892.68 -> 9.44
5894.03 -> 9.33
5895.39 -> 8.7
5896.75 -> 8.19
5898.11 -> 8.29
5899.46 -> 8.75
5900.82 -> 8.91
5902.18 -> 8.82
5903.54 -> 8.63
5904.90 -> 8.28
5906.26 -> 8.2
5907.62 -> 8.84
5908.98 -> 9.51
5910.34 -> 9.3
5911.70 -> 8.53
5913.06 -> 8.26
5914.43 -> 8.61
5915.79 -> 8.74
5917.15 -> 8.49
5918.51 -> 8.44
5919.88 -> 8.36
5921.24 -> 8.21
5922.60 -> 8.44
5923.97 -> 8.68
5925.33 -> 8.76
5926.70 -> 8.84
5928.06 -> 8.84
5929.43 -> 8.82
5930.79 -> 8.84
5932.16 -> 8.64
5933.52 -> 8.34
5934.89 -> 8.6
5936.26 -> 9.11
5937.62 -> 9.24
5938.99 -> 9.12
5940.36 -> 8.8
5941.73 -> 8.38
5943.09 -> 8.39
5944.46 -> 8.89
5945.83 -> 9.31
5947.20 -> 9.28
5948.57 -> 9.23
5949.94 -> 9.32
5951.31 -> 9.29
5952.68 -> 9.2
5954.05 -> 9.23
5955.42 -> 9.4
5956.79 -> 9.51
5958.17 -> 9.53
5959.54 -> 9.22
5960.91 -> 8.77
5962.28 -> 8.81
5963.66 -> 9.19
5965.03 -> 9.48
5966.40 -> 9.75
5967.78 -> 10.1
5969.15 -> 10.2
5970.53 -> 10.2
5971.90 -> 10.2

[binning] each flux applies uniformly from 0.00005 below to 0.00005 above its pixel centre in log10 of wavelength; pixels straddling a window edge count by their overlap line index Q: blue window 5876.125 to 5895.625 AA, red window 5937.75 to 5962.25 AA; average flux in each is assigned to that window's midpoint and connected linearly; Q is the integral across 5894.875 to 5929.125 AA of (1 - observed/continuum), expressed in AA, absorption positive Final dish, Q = 3.0 AA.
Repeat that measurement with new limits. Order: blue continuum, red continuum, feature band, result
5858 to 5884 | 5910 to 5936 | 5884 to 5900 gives 1.5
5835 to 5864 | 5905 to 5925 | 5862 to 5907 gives -4.3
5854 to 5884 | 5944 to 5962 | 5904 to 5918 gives 1.5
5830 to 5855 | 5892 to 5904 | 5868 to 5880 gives -4.0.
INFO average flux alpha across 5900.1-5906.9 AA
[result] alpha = 8.57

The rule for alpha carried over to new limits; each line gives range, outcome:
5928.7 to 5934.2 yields 8.67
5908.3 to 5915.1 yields 8.84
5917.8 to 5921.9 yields 8.34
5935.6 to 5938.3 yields 9.2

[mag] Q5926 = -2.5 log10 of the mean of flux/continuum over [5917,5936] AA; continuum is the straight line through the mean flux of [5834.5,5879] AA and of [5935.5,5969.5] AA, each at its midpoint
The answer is 0.09 mag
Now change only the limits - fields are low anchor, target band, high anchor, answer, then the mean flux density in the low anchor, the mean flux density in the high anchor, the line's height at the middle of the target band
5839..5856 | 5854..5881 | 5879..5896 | -0.145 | 9.02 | 9.02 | 9.02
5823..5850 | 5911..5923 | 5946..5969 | 0.110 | 9.36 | 9.35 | 9.35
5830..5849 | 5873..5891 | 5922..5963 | -0.168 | 9.29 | 8.96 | 9.16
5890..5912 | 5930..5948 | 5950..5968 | 0.035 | 8.79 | 9.32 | 9.14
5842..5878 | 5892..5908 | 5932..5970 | 0.104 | 9.89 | 9.17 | 9.57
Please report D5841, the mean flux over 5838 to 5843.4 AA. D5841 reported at 9.28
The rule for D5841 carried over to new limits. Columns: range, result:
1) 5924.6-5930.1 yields 8.81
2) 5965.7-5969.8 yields 10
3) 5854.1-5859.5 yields 9.19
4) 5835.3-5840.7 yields 9.16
